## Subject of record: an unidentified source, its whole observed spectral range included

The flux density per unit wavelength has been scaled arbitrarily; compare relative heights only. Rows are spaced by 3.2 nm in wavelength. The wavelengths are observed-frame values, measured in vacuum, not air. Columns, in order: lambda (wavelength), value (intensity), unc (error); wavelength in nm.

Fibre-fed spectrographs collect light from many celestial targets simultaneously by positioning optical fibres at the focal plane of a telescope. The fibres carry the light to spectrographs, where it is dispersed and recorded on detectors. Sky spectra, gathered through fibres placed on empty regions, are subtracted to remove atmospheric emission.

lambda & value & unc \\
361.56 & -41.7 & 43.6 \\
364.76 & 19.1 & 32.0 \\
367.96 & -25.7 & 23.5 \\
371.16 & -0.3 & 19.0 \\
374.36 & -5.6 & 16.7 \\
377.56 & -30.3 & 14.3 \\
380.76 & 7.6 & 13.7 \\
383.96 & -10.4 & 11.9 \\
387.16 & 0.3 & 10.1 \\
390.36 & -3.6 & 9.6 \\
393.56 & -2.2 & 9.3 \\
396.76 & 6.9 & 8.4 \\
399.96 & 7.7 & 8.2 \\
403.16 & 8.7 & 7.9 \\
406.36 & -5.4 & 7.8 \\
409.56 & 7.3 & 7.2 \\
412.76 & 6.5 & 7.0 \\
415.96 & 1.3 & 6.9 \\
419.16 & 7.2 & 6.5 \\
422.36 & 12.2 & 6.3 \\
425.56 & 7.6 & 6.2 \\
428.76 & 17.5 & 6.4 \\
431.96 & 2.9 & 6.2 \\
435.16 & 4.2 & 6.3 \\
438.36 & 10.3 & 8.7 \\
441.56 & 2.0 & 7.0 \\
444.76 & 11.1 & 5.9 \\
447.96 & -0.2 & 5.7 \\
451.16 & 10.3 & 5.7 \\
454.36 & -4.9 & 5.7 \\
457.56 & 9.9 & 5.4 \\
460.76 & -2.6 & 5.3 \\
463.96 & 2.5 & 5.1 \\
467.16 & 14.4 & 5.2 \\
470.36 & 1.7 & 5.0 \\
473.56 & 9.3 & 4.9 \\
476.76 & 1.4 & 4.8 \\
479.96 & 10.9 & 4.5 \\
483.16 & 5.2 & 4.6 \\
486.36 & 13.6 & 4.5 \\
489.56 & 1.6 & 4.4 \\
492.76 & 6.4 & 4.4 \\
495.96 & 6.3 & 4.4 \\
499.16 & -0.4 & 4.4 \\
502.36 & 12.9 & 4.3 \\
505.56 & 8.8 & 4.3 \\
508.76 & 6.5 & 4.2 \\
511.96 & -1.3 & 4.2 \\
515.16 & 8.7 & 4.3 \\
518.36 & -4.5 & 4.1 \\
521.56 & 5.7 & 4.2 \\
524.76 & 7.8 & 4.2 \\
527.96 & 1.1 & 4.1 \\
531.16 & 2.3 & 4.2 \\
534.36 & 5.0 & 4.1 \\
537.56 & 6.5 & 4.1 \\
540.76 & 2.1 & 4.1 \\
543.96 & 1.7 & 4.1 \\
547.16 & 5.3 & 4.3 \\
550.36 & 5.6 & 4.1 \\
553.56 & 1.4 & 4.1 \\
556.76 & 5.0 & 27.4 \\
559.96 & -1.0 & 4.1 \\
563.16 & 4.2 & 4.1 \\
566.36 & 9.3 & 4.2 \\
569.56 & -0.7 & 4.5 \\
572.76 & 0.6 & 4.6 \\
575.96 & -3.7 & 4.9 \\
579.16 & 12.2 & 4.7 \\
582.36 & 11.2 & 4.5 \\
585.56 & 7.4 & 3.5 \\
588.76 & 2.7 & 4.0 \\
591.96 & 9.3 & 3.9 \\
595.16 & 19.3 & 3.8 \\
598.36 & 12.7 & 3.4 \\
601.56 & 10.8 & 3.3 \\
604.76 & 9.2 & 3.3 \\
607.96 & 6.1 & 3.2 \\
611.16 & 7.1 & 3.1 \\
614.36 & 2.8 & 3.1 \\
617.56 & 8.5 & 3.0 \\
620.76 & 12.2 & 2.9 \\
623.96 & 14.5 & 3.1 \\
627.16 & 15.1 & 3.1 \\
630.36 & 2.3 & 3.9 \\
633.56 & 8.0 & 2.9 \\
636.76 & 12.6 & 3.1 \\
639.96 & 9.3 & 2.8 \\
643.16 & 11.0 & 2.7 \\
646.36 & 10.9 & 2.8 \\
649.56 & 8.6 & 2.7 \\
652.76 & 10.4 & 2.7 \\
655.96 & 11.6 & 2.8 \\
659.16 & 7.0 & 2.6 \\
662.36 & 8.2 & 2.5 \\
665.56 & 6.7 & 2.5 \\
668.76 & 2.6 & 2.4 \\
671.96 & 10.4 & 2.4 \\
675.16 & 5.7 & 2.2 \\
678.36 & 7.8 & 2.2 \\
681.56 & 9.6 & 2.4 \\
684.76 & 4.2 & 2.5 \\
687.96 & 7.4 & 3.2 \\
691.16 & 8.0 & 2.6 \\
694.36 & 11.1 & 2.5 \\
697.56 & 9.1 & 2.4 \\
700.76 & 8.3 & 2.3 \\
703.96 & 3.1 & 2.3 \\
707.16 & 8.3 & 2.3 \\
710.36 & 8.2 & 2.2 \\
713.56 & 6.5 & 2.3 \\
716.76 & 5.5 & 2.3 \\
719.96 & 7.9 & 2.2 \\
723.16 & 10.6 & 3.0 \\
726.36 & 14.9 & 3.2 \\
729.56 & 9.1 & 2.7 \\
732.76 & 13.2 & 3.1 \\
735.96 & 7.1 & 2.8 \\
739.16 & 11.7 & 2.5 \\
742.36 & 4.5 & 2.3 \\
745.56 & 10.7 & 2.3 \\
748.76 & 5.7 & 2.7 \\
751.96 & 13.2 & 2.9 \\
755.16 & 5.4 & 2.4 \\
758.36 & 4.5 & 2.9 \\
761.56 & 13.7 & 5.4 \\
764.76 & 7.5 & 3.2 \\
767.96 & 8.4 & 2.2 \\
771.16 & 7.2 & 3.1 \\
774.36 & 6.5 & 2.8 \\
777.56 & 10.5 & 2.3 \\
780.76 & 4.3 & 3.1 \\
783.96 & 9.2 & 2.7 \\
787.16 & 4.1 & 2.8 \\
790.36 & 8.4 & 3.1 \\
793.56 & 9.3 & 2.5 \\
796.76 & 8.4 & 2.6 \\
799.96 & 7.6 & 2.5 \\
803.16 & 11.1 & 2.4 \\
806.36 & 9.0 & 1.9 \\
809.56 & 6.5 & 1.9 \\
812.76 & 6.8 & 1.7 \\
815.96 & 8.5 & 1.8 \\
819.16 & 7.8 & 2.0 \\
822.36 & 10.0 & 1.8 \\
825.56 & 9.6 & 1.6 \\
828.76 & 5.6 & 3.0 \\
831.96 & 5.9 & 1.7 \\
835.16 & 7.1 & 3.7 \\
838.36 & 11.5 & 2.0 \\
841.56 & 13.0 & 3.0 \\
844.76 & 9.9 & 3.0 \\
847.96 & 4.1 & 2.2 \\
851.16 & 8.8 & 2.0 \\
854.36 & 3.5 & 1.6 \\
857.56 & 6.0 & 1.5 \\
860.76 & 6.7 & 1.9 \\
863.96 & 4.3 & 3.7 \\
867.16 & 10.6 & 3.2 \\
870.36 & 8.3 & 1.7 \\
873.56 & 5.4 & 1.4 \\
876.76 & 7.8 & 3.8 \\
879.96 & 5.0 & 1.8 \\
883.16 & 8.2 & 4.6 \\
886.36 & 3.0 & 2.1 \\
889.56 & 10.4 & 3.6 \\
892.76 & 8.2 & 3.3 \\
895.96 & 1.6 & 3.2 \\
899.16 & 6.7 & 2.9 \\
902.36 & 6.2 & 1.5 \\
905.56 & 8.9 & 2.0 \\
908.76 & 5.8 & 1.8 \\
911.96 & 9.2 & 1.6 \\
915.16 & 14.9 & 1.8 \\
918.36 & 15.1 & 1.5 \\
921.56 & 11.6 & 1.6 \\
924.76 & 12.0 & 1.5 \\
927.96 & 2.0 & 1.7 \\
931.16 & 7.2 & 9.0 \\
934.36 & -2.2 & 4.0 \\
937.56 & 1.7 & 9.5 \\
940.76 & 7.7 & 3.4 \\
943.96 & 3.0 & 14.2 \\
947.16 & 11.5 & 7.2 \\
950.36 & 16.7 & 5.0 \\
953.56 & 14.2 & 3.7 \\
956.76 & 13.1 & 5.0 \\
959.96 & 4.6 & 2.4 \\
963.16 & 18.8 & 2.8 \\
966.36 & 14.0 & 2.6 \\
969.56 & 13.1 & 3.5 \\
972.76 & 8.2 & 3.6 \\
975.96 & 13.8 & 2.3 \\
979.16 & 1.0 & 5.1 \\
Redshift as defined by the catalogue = 1.459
